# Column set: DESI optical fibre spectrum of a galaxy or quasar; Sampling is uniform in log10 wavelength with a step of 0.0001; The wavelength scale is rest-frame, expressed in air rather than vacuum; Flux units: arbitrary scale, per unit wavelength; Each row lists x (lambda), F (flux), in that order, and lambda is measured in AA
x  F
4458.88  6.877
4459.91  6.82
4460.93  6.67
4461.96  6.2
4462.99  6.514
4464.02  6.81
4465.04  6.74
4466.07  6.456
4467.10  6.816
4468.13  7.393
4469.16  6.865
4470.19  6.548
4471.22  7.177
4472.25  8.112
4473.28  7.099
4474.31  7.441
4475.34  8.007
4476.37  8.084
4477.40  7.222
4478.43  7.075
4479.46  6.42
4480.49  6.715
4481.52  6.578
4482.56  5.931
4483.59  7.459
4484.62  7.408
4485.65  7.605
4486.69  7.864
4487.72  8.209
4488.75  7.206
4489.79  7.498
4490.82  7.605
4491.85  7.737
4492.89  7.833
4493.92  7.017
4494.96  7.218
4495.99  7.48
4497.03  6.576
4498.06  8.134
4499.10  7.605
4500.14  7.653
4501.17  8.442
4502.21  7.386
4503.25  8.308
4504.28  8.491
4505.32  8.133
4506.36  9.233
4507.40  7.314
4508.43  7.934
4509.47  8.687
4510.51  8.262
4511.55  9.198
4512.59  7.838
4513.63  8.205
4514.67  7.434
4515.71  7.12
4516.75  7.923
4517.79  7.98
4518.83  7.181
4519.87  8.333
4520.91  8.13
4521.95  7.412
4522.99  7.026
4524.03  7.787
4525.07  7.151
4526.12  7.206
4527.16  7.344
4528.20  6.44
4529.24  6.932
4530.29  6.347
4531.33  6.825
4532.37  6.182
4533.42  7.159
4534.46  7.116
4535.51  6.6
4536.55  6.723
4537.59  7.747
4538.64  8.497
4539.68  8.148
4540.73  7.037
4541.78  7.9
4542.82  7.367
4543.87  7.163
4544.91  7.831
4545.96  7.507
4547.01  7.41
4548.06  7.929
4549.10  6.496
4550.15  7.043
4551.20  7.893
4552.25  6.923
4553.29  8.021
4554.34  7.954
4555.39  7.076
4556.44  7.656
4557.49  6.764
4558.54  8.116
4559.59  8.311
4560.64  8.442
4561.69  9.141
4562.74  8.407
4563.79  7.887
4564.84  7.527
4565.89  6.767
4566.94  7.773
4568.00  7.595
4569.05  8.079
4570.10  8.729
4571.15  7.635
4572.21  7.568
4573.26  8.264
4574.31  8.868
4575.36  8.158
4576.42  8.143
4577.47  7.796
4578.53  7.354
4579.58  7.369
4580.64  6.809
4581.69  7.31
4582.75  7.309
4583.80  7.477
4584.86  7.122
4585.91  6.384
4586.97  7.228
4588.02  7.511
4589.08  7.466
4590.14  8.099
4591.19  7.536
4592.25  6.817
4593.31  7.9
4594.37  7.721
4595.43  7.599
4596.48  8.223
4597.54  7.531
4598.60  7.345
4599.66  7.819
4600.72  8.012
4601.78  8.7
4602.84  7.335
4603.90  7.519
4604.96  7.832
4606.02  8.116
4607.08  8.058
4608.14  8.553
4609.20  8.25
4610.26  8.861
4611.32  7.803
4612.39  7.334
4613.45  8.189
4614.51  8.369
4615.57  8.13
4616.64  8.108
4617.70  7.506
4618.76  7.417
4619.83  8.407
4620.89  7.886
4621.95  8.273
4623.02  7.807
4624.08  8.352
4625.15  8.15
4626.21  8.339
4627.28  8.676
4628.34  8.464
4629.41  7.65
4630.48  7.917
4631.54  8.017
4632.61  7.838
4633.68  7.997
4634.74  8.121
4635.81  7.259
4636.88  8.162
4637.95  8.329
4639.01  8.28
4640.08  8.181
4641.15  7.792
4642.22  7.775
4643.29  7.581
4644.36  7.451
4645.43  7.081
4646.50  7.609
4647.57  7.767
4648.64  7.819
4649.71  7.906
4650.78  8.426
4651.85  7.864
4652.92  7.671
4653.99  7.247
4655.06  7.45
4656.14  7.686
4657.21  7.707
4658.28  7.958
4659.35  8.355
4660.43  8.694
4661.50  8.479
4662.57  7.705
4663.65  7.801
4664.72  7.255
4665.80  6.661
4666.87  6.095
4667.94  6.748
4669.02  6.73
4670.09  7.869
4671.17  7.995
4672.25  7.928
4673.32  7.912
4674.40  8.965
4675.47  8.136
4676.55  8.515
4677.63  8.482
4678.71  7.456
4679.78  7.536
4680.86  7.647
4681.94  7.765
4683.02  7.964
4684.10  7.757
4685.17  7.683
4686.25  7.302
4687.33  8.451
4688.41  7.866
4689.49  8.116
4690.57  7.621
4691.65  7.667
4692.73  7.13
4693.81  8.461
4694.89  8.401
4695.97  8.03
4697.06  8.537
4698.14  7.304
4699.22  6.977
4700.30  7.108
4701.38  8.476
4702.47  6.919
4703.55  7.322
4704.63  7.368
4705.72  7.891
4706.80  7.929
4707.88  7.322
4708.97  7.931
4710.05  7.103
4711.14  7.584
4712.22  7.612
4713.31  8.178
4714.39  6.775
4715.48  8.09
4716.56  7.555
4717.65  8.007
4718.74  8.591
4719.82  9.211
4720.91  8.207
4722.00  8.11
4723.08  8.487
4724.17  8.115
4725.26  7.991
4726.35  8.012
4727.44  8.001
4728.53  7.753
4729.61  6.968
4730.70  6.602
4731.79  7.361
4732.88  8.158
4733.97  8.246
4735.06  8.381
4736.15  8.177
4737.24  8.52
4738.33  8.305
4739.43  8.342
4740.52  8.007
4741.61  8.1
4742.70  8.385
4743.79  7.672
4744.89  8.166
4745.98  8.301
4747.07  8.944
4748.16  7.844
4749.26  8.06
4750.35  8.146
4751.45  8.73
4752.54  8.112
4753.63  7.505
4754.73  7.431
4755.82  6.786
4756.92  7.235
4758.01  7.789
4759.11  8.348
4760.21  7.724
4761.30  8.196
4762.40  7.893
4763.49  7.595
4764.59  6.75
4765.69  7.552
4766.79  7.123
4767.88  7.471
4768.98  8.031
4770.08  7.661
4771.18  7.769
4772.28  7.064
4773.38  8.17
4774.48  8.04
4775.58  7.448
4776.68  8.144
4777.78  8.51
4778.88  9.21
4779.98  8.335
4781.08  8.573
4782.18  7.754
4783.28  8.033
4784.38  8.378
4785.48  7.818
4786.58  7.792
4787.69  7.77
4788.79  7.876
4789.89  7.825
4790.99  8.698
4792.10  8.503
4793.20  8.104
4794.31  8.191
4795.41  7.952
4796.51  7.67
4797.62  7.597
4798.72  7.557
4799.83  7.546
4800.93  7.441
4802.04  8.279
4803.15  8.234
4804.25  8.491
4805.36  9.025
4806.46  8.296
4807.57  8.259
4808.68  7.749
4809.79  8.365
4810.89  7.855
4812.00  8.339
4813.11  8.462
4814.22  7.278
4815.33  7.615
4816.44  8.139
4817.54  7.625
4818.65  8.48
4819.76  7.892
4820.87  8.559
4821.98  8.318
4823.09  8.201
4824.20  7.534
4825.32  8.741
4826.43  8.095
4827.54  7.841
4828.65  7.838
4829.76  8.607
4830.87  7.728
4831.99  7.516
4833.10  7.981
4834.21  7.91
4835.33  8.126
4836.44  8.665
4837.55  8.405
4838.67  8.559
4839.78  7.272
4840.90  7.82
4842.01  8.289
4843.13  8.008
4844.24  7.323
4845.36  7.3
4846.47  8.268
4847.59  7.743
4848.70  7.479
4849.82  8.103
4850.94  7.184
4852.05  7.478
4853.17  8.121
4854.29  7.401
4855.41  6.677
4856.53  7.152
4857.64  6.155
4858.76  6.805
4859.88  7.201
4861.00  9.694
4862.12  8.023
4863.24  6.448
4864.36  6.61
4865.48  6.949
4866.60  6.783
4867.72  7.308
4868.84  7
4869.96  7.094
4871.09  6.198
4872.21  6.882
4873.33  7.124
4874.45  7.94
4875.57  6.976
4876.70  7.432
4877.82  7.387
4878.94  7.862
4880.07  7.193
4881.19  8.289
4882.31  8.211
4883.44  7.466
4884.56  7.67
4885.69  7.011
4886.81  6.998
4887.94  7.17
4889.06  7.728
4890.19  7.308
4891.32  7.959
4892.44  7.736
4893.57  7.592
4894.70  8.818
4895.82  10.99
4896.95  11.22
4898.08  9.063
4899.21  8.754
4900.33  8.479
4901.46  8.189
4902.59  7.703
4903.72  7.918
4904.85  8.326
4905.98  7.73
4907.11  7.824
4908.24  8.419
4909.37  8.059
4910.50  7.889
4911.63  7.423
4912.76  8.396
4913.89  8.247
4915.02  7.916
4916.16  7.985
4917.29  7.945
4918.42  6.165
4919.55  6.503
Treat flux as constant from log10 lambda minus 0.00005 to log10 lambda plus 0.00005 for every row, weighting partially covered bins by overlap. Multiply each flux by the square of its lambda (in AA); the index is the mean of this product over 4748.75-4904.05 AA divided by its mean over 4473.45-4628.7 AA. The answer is 1.2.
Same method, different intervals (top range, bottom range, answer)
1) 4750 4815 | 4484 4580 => 1.15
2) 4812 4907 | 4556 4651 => 1.11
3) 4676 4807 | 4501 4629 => 1.10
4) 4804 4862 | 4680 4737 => 1.07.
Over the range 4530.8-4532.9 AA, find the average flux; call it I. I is 6.5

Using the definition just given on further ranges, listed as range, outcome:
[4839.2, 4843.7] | 7.86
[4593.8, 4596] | 7.69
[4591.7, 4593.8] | 7.33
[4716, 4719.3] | 8.07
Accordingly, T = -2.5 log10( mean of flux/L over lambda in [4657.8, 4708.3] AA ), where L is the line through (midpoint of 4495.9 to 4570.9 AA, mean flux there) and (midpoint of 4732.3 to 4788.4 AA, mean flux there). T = 0.015 mag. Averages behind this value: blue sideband 7.64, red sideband 7.97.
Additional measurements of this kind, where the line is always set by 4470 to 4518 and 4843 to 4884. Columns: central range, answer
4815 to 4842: -0.09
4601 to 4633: -0.07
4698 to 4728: -0.04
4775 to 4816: -0.09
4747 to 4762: -0.06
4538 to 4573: -0.02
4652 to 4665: -0.05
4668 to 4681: -0.05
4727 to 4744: -0.07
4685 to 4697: -0.06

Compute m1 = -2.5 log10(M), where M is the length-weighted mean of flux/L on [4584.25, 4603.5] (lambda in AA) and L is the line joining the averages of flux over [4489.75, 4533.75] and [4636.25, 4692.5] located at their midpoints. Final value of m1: 0.02 mag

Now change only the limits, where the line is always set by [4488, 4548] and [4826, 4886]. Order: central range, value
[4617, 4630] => -0.069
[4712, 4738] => -0.056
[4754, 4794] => -0.042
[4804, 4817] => -0.080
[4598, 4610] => -0.056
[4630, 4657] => -0.033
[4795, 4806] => -0.058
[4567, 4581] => -0.042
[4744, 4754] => -0.086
